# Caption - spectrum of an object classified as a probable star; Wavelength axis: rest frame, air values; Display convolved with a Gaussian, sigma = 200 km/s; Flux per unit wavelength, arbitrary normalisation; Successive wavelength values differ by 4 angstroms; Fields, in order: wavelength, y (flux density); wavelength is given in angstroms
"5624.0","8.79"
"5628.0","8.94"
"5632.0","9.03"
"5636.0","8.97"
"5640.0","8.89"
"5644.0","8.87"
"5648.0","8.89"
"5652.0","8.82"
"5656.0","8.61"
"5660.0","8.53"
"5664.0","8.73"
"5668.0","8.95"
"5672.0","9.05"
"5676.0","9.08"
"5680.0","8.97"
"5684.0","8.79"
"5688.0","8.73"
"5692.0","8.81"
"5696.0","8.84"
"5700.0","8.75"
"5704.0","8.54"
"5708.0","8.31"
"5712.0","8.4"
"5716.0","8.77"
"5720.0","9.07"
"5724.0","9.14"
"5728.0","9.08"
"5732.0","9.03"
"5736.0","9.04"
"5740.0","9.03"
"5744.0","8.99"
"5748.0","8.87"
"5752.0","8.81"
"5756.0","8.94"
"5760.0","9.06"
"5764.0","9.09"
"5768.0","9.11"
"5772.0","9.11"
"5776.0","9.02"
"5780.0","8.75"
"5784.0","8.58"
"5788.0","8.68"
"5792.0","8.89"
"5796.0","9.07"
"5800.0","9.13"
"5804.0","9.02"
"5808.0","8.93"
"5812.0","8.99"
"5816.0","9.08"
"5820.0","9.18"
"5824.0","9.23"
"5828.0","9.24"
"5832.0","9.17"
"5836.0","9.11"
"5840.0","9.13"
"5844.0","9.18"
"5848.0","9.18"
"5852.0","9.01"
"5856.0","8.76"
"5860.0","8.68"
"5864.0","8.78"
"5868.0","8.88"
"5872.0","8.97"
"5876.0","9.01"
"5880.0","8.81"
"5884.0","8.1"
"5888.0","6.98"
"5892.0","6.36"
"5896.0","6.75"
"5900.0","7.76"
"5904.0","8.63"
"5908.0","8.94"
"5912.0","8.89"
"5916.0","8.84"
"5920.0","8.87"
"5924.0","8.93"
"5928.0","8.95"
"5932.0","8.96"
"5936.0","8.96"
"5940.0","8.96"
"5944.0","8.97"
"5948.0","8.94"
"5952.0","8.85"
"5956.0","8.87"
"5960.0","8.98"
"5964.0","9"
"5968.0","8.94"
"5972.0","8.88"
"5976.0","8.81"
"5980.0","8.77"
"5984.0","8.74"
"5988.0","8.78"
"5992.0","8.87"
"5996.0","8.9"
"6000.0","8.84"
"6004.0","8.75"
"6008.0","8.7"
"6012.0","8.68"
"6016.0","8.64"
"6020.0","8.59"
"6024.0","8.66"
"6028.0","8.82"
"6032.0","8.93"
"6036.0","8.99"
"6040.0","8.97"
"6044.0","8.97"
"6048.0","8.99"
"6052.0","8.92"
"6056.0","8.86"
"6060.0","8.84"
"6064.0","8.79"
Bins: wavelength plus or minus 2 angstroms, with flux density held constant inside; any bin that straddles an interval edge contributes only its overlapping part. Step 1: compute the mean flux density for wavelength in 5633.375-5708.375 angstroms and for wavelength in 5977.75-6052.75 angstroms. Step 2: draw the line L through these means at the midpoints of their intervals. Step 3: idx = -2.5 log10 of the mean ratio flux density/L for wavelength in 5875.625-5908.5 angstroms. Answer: 0.13 mag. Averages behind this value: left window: 8.81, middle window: 7.83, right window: 8.81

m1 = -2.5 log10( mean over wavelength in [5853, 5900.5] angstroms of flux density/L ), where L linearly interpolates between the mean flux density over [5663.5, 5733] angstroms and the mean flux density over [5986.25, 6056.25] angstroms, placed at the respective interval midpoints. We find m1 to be 0.082 mag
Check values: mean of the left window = 8.84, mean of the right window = 8.82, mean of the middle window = 8.18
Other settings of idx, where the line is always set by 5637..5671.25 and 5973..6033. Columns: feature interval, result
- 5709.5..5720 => 0.02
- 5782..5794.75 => 0.01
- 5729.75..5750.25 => -0.02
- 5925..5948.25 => -0.02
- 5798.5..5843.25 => -0.04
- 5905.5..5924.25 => -0.01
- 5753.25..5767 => -0.03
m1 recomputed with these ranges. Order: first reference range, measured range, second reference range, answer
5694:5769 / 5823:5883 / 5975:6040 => -0.02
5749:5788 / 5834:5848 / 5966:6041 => -0.03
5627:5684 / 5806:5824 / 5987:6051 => -0.03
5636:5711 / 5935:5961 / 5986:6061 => -0.01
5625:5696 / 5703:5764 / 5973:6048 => 0.00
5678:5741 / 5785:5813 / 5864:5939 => -0.04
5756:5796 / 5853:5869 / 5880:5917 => -0.07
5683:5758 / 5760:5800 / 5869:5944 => -0.03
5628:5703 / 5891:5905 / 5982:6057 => 0.20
